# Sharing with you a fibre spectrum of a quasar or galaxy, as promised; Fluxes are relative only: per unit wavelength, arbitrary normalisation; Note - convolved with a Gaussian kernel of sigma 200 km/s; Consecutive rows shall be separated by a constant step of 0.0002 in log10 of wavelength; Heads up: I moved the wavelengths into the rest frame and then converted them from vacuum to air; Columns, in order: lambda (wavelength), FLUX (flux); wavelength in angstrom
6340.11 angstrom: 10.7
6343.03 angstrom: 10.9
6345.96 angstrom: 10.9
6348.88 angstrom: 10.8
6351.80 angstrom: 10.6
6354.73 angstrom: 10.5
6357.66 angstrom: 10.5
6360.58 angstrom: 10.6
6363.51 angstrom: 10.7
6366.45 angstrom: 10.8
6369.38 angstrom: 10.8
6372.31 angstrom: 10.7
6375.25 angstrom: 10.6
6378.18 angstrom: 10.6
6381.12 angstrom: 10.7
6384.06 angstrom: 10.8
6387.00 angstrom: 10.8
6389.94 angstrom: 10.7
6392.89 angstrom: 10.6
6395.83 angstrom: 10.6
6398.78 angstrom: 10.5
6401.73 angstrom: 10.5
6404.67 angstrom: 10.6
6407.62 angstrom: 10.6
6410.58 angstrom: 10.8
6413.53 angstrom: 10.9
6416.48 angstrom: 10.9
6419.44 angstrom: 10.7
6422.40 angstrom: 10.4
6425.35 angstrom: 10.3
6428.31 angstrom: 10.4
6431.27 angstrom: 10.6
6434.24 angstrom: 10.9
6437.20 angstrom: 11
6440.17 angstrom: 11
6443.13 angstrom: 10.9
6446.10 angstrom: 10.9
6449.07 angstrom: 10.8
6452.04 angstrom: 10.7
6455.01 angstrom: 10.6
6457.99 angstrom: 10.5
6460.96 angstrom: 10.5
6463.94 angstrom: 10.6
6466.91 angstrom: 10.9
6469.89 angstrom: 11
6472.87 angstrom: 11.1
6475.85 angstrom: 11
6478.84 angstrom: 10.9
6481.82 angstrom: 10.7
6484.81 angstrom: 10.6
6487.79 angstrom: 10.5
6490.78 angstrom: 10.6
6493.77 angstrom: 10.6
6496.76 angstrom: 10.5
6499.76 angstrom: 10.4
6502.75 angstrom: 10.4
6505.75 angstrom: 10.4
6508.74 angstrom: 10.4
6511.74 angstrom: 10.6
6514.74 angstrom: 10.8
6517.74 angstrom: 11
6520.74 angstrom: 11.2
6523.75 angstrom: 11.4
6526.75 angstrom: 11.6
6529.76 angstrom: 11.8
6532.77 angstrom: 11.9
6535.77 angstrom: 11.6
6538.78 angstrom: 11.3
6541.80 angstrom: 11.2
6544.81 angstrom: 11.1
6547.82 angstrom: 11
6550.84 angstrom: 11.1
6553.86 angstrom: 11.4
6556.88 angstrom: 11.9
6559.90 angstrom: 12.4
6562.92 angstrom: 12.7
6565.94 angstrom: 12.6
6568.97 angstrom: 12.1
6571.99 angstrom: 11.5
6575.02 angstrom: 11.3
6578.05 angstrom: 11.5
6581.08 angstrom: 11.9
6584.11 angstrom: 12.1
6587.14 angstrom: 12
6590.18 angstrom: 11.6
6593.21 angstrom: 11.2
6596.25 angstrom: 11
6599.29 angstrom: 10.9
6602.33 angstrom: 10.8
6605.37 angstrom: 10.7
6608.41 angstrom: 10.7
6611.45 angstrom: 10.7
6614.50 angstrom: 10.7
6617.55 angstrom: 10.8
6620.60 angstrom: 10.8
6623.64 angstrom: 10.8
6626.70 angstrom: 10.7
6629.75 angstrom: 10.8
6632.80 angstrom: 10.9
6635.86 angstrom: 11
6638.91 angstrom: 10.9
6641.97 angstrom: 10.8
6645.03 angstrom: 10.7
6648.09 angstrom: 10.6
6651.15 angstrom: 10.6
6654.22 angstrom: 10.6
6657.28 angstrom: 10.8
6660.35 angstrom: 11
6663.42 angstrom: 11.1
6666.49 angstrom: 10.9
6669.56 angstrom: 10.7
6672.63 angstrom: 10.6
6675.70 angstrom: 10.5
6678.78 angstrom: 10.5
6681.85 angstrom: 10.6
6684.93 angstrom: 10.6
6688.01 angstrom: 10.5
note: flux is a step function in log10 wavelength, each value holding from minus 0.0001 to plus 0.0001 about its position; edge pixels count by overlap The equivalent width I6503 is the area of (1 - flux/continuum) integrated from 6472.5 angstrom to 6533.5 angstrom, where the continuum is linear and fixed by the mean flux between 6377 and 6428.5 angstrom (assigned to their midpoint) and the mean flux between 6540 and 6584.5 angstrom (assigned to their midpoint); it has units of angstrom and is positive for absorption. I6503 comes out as 2.4 angstrom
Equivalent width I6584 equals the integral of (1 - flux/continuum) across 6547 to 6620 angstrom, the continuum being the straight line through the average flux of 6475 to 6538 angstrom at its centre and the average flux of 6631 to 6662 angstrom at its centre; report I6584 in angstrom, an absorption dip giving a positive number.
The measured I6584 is -4.0 angstrom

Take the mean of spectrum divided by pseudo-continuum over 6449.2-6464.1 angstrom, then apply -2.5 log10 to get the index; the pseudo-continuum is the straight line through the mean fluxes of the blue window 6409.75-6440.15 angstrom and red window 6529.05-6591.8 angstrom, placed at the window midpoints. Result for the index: 0.03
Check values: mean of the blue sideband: 10.7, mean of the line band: 10.6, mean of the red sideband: 11.7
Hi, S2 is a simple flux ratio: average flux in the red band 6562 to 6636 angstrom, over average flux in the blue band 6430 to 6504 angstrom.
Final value 1.05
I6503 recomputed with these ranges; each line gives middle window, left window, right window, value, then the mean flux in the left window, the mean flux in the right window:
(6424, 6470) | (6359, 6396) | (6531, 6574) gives 1.6 angstrom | 10.7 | 11.7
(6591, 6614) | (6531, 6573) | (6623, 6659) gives 0.6 angstrom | 11.7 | 10.8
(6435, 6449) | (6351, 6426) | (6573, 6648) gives -0.2 angstrom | 10.7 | 11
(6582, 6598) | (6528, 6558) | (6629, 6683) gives -0.6 angstrom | 11.4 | 10.8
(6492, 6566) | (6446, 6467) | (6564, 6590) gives 1.1 angstrom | 10.7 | 11.9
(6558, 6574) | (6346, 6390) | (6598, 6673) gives -2.2 angstrom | 10.7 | 10.8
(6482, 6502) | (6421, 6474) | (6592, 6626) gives 0.4 angstrom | 10.7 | 10.8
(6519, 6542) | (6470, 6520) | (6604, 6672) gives -1.7 angstrom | 10.7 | 10.8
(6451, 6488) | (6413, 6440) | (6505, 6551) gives 0.5 angstrom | 10.7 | 11.2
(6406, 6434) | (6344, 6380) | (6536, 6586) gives 0.9 angstrom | 10.7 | 11.7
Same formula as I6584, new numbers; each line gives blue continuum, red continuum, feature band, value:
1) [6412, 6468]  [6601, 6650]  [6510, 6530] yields -0.8 angstrom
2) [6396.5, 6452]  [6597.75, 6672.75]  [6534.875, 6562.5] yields -1.9 angstrom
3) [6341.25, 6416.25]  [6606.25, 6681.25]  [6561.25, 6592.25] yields -3.4 angstrom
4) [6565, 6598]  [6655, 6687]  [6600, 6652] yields 2.0 angstrom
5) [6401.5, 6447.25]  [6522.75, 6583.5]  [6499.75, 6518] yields 1.3 angstrom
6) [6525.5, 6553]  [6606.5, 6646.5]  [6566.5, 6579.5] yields -0.6 angstrom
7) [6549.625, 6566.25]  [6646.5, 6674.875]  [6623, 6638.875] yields 0.4 angstrom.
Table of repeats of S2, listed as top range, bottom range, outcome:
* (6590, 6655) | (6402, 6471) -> 1.01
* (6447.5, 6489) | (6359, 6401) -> 1.01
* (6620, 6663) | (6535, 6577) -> 0.93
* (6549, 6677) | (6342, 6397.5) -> 1.04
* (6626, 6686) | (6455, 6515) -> 1.01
